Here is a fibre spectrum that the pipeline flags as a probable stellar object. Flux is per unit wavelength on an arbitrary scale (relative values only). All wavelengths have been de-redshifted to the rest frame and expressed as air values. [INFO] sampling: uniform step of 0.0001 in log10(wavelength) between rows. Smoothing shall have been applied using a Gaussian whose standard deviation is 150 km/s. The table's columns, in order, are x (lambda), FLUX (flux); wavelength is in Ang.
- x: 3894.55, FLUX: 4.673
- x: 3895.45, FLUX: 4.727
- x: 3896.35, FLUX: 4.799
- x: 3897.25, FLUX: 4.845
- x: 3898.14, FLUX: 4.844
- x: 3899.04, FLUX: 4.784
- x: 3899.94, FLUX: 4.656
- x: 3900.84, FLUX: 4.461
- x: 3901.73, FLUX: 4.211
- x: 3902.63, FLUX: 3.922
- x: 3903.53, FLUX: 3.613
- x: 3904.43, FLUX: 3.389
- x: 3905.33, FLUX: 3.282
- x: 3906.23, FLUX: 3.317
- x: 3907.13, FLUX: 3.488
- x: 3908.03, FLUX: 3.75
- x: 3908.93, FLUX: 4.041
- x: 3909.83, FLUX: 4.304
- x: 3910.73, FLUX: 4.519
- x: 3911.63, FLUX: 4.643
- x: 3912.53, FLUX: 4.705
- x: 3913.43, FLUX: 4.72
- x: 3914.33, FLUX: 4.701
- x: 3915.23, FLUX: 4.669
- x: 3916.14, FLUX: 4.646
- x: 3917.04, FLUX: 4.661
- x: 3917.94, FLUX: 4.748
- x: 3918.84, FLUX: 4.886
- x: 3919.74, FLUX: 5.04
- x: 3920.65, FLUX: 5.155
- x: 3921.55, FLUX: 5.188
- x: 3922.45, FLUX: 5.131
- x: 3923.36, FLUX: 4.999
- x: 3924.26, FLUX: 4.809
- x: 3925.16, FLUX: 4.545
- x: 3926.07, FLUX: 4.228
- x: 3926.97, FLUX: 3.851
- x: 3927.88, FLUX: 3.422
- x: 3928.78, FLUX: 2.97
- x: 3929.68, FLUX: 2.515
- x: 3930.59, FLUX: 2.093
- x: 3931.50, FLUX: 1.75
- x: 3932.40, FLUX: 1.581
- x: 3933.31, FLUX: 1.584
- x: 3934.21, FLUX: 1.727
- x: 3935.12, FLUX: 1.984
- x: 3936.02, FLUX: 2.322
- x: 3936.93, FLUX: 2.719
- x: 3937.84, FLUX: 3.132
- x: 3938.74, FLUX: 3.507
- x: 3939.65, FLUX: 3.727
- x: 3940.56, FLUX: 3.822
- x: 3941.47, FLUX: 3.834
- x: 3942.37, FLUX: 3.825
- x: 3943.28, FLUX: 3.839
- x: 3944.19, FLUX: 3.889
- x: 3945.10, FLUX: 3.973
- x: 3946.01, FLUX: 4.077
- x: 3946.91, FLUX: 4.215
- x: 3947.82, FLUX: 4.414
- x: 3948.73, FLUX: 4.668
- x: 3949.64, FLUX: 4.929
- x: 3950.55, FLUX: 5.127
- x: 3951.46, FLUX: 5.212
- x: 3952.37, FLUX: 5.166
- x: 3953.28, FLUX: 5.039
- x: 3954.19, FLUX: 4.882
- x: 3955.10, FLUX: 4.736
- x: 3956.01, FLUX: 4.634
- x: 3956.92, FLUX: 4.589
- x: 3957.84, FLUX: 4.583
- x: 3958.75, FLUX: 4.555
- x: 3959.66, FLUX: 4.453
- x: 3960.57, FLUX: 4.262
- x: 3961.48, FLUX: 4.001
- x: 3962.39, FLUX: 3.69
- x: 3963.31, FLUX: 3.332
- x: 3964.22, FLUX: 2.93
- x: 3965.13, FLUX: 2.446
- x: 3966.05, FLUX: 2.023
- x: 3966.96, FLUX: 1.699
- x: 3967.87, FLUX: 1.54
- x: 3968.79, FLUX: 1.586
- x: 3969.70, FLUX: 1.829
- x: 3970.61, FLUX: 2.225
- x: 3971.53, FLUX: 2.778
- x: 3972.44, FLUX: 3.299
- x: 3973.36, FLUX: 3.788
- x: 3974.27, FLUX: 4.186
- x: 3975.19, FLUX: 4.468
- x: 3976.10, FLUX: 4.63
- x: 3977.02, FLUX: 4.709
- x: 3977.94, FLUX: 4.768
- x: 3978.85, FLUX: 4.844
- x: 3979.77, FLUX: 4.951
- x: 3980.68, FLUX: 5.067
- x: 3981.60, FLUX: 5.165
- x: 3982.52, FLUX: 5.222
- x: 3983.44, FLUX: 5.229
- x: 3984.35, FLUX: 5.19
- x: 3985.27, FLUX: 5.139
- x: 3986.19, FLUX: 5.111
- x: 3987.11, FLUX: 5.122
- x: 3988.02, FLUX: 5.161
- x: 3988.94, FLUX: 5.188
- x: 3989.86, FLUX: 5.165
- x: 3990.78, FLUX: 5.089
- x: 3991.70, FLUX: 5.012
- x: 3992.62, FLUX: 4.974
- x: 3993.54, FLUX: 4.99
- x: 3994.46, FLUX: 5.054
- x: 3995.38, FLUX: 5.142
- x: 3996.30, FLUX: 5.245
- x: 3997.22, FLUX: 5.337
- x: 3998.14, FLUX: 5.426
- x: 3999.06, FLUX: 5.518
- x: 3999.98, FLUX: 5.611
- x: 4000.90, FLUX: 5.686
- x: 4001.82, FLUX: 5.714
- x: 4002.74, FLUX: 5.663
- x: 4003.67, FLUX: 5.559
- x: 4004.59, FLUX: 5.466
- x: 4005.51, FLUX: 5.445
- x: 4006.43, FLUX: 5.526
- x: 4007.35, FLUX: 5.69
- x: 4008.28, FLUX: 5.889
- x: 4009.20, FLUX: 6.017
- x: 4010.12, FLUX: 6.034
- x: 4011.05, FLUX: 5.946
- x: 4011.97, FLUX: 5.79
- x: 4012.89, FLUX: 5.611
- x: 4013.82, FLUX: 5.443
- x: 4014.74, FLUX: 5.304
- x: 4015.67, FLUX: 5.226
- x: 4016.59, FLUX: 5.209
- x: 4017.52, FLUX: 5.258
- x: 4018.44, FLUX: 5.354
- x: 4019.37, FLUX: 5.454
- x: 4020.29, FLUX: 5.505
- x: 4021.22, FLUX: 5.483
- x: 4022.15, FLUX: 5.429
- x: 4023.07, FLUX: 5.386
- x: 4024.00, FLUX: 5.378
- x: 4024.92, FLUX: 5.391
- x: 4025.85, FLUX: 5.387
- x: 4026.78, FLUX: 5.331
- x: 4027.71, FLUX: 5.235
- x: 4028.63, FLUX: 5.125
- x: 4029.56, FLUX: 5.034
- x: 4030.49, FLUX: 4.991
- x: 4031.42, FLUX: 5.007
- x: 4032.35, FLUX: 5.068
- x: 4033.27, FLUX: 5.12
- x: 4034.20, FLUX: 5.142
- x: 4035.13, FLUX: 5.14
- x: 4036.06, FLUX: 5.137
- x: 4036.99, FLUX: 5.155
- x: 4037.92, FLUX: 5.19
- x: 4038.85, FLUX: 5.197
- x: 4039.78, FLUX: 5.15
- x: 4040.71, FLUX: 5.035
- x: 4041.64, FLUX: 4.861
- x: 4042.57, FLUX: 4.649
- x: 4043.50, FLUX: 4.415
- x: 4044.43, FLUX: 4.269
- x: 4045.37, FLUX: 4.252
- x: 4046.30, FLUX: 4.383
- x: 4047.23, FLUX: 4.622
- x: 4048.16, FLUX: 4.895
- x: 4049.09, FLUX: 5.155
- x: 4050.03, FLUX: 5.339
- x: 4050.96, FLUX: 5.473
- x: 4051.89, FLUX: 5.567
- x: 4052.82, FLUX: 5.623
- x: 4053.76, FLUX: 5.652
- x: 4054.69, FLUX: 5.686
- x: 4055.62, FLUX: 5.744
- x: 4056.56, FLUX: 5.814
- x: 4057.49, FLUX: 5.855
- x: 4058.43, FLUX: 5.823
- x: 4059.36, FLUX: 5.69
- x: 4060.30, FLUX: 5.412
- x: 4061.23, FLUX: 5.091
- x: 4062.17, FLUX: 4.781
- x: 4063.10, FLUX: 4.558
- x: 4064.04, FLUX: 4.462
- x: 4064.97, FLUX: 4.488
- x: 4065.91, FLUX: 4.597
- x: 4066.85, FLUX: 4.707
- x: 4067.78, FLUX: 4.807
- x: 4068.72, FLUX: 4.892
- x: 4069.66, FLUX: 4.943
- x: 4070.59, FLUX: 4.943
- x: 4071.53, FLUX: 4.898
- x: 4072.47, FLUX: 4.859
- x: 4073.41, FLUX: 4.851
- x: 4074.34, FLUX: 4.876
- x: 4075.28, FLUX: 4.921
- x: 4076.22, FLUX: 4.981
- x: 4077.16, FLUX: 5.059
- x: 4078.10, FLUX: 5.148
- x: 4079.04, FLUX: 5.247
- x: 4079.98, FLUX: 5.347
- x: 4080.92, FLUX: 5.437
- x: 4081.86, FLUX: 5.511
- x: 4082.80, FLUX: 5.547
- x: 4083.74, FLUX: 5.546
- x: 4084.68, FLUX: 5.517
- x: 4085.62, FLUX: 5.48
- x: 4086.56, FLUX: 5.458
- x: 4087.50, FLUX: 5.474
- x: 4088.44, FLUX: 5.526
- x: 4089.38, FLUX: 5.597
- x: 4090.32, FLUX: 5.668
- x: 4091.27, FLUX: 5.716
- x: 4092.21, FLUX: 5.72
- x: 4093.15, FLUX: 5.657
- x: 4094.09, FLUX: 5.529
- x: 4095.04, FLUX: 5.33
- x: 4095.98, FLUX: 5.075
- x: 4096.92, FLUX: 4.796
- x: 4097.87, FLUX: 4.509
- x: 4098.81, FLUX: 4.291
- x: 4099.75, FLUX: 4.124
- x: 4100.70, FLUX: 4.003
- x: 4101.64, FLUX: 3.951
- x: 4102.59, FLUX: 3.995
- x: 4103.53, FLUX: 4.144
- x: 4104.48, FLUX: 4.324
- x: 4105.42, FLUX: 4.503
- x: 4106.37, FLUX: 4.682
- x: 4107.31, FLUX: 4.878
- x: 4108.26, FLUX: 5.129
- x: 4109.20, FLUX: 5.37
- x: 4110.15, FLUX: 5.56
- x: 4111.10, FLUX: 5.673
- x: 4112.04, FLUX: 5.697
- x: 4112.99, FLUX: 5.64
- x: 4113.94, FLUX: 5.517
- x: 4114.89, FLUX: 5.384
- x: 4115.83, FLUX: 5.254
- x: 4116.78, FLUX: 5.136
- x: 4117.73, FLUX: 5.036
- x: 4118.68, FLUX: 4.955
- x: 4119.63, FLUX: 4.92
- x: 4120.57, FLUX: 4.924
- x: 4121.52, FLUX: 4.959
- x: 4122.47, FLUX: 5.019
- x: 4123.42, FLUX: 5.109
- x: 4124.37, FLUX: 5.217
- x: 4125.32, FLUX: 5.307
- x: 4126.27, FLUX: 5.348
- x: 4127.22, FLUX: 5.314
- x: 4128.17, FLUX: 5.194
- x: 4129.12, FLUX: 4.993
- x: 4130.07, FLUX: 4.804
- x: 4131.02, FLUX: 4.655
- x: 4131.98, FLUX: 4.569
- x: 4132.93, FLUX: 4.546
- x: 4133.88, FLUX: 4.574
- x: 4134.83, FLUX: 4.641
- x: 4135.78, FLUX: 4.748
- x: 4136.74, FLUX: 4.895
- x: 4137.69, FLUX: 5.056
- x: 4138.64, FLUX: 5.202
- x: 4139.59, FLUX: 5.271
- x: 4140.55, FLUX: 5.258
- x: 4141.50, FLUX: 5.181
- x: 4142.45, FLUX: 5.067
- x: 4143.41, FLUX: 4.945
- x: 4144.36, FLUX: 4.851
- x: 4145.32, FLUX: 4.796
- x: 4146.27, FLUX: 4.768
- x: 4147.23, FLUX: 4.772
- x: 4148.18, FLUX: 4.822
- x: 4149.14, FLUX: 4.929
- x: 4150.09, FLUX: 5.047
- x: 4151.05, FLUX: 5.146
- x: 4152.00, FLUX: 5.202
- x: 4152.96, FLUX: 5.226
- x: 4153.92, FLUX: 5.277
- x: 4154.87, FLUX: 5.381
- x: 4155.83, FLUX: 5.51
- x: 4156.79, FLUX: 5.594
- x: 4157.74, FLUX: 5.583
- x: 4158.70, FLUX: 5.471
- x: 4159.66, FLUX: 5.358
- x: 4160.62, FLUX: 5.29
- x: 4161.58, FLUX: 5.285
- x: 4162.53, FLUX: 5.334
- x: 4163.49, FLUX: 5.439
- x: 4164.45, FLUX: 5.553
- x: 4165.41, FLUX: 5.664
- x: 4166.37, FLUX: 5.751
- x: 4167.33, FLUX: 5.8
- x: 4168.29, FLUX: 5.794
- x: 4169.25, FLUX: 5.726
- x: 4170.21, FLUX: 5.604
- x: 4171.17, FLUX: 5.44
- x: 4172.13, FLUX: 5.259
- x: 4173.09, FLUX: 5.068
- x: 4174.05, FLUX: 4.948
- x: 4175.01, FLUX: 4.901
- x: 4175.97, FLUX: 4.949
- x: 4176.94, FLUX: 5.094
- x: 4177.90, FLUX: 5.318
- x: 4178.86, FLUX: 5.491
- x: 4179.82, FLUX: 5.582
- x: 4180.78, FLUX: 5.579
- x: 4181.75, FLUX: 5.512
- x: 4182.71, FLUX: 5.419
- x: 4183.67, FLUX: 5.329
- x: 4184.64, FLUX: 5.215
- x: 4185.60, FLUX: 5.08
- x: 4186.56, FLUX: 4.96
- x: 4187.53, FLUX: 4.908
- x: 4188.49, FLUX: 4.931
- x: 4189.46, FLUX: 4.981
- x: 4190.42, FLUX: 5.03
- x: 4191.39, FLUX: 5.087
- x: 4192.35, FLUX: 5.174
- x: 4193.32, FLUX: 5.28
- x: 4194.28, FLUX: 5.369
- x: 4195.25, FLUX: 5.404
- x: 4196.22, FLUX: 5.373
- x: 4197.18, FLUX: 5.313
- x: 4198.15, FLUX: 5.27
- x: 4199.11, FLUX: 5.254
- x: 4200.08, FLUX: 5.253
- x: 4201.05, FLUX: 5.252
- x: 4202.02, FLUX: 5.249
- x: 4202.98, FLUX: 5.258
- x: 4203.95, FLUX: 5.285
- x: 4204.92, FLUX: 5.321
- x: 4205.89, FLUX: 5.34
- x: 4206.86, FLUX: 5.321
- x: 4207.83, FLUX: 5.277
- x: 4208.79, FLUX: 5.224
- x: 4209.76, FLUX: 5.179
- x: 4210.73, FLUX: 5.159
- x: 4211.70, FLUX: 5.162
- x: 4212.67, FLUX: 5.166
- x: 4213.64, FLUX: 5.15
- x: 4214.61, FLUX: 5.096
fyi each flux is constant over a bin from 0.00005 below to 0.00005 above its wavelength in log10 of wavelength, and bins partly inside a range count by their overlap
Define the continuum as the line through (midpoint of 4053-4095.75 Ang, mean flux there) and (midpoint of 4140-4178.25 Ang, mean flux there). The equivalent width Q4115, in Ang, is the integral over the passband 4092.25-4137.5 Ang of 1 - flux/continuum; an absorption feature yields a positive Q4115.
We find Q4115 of 2.8 Ang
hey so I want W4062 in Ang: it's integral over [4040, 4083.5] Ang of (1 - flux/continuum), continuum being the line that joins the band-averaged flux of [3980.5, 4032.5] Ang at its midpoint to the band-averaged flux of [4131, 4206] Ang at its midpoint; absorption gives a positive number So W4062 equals 1.9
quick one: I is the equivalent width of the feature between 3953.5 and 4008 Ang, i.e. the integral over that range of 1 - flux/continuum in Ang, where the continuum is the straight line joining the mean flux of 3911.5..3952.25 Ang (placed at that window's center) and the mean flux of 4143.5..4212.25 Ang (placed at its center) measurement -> -4.0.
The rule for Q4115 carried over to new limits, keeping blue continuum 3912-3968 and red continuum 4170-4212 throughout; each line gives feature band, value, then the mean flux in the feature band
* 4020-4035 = -3.06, 5.24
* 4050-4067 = -2.90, 5.29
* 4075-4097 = -3.44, 5.4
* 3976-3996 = -4.44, 5.05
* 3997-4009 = -3.89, 5.6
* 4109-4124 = -1.31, 5.26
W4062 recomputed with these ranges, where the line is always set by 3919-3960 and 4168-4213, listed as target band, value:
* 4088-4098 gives -1.4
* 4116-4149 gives -0.1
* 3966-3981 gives 2.4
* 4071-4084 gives -1.4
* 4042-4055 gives -1.4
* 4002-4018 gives -4.8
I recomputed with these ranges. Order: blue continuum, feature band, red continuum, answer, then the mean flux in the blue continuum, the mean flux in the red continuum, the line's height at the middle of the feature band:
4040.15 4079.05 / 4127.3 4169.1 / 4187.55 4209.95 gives 0.1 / 5.03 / 5.23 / 5.16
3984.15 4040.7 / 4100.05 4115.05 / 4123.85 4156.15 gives 0.6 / 5.34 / 5.01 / 5.1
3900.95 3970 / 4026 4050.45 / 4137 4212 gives -2.9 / 3.82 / 5.25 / 4.44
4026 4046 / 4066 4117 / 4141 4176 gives 0.2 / 4.98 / 5.27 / 5.11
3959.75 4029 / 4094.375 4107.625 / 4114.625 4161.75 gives 1.4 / 4.79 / 5.07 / 5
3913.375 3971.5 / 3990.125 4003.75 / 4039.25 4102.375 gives -3.2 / 3.75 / 5.09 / 4.32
